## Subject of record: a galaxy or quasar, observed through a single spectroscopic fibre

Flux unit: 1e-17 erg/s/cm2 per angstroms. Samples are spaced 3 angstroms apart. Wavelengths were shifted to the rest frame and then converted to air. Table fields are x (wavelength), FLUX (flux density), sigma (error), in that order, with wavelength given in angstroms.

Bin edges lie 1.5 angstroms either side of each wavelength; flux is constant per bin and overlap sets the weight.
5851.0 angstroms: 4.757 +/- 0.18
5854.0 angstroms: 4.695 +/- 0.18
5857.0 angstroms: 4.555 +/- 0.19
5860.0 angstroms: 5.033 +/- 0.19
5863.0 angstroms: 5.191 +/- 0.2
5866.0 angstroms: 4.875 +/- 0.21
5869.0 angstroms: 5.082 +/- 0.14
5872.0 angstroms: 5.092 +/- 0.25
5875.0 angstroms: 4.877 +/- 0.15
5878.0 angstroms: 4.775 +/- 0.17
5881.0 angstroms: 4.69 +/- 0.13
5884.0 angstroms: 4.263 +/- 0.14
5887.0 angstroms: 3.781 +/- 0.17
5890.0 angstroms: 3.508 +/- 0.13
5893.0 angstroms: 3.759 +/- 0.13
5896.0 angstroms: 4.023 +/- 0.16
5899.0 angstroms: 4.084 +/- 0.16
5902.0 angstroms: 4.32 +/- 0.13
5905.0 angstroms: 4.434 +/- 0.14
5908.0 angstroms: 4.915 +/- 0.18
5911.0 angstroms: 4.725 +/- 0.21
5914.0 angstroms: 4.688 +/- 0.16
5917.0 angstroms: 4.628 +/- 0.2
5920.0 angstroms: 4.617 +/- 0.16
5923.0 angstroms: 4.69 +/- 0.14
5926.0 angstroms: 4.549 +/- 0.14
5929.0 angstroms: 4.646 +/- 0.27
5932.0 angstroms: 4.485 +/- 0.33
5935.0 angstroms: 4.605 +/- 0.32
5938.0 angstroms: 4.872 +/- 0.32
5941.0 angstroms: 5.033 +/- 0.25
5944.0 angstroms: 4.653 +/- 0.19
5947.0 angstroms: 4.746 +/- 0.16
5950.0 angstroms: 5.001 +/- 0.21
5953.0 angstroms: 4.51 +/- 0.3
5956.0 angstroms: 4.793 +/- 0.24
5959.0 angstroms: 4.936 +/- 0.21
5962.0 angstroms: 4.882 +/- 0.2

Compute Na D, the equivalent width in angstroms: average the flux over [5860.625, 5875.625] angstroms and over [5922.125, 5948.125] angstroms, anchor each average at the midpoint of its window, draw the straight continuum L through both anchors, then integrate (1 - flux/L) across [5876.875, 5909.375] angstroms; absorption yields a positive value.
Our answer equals 4.5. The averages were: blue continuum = 5.03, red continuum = 4.7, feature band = 4.22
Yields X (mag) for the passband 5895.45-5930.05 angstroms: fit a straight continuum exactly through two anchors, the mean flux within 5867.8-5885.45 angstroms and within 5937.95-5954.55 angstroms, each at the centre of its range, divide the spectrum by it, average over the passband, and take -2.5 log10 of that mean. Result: 0.06 mag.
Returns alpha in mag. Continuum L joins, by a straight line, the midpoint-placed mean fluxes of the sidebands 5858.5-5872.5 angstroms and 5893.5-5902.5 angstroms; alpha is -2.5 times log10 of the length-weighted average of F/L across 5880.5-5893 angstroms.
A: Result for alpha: 0.12 mag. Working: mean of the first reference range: 5.05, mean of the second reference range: 4.08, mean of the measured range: 3.97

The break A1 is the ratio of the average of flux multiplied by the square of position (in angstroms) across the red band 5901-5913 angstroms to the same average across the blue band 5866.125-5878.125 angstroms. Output 0.94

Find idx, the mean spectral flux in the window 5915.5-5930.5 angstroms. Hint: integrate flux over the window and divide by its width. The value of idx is 4.63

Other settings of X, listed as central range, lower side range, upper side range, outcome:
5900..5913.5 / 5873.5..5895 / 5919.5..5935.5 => -0.04 mag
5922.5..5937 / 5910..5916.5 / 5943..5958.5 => 0.03 mag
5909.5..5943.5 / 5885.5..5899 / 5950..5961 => -0.08 mag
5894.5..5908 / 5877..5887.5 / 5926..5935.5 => 0.05 mag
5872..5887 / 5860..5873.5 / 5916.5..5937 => 0.08 mag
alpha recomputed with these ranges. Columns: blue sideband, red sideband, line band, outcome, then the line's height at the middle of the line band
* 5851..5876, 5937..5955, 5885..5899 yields 0.27 mag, 4.88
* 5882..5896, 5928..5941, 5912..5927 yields -0.05 mag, 4.43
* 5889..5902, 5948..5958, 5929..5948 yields -0.04 mag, 4.56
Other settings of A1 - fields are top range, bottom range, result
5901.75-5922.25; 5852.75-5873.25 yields 0.96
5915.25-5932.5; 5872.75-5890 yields 1.06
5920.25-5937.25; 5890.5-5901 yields 1.19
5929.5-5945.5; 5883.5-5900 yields 1.24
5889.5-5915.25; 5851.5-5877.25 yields 0.89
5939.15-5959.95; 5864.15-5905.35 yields 1.12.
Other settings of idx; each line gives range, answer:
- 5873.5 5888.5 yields 4.48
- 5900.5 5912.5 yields 4.6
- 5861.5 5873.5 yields 5.06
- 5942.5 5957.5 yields 4.74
